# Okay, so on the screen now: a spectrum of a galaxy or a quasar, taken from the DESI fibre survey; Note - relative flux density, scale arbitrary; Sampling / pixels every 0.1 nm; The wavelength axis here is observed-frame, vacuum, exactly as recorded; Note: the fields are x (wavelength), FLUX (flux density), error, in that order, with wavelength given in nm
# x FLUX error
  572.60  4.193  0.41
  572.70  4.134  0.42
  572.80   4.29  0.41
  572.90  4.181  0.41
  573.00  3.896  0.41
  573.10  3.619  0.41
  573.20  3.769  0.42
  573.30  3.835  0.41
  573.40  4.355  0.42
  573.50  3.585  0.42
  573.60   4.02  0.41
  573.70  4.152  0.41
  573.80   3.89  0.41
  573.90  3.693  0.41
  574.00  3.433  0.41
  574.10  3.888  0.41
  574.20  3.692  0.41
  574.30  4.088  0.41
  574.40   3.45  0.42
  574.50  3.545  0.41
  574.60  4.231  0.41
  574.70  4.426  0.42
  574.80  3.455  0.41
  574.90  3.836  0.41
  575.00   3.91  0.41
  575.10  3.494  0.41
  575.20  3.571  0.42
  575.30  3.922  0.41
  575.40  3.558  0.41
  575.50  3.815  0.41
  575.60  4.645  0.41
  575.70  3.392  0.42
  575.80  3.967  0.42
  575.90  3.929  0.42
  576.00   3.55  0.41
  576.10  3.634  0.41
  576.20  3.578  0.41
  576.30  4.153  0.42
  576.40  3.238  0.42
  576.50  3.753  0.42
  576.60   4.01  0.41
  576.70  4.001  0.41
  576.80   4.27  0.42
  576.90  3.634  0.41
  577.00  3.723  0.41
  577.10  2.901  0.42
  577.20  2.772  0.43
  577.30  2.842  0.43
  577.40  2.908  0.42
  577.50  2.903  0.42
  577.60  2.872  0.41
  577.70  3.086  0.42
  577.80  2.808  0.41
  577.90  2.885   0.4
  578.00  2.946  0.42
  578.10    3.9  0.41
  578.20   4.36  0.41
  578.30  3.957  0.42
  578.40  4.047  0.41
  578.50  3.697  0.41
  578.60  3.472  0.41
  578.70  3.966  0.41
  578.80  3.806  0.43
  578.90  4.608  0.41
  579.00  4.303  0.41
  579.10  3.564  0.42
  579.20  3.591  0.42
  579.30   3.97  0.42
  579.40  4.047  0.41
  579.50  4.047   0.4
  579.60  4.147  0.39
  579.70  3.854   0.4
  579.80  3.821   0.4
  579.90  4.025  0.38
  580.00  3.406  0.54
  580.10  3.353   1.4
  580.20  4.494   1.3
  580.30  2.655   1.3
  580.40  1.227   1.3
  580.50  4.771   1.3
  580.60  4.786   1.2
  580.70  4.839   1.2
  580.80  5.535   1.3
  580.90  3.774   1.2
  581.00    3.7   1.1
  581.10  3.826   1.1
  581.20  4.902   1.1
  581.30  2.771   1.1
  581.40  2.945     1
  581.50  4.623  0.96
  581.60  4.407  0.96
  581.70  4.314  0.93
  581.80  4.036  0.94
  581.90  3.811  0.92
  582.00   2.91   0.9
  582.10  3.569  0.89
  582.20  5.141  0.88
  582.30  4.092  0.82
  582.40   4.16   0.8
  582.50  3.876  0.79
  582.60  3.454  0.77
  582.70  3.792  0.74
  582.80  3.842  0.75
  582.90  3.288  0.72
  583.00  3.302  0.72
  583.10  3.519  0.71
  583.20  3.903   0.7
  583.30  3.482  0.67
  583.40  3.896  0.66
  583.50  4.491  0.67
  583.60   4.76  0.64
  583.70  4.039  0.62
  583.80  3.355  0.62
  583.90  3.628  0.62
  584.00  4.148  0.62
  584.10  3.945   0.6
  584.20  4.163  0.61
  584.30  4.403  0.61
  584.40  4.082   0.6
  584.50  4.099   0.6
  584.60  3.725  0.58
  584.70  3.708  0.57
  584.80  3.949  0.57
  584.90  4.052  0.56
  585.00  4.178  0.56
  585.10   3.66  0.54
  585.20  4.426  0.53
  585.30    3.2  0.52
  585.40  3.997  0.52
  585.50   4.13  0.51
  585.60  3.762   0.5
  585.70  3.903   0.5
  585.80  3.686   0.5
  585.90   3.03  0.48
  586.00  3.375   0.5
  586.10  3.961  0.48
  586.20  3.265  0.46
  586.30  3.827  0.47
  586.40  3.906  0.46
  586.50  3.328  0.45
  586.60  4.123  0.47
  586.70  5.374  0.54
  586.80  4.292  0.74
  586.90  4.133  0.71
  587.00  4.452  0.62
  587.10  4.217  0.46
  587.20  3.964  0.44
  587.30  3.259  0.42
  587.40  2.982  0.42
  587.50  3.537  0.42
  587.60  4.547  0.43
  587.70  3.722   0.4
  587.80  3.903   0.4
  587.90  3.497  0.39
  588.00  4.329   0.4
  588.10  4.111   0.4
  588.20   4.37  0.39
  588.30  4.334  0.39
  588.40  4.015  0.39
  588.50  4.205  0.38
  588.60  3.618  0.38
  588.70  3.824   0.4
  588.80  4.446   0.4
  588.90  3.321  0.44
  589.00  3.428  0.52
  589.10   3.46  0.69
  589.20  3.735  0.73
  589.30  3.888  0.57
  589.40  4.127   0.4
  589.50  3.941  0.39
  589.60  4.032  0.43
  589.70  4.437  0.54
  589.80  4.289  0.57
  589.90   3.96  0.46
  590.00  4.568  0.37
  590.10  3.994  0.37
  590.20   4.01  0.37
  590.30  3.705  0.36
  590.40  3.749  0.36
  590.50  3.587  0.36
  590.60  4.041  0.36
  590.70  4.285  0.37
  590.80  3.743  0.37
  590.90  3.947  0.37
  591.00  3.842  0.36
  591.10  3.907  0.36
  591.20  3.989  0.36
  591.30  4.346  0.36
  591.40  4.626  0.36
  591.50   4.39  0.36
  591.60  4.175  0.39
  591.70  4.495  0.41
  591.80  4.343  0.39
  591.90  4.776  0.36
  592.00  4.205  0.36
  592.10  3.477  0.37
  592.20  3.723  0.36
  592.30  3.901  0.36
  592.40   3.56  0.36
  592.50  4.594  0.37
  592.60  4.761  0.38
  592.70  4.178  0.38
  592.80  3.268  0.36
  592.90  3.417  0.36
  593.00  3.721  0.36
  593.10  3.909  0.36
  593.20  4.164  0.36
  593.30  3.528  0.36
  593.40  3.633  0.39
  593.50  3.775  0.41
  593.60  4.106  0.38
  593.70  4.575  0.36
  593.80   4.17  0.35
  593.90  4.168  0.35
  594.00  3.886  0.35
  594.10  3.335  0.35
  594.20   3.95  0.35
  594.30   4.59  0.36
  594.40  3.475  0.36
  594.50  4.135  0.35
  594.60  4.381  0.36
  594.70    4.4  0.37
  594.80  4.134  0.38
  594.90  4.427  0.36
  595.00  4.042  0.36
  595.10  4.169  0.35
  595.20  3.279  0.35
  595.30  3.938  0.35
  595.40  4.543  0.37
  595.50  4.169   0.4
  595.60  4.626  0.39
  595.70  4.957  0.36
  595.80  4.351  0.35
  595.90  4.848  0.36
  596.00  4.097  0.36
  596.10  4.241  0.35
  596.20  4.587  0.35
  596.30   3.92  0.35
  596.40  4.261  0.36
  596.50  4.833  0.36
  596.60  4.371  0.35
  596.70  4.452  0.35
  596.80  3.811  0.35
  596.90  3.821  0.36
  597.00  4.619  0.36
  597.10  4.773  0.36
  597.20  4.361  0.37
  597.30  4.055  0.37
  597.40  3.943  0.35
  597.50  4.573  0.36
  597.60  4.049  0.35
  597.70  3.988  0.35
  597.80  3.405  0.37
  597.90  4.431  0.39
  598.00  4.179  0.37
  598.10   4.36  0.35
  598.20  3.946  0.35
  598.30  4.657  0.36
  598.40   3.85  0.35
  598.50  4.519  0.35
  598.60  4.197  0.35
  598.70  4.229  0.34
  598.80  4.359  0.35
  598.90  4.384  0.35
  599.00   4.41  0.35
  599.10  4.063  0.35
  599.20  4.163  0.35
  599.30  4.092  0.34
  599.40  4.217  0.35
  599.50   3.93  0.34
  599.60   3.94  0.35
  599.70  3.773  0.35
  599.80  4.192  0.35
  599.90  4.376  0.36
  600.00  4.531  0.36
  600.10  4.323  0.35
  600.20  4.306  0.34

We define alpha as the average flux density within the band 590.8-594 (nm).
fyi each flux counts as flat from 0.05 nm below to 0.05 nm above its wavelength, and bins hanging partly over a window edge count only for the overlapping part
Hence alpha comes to 4.05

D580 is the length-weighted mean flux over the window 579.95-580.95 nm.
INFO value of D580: 3.88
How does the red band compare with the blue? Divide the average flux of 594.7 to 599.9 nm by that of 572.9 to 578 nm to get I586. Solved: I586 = 1.16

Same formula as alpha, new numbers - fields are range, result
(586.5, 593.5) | 4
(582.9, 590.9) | 3.92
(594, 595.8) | 4.15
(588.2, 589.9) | 3.96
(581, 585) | 3.91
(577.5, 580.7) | 3.7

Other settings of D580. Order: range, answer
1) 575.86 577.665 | 3.48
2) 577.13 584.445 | 3.79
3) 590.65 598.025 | 4.14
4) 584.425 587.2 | 3.92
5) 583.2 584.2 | 3.98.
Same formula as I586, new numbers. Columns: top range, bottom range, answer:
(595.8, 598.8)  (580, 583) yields 1.10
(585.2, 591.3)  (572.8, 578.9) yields 1.06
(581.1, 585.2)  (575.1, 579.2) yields 1.08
